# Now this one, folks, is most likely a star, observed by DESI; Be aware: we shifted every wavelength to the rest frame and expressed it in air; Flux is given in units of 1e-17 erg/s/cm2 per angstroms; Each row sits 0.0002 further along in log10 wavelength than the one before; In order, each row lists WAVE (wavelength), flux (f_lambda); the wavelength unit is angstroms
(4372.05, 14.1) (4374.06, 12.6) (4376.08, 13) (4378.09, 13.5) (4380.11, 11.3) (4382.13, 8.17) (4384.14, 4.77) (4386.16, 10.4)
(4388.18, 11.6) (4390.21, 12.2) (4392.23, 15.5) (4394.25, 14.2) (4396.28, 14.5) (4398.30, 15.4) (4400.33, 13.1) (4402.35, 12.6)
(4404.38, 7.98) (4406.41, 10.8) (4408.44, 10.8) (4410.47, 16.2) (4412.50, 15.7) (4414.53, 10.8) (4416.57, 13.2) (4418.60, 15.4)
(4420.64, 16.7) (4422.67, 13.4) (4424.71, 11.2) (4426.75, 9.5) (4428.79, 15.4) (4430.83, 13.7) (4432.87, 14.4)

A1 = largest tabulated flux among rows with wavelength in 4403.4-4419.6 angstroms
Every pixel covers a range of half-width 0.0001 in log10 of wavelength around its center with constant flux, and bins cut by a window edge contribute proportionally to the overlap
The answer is 16.2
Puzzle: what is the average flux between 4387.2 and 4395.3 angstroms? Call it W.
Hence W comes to 13.4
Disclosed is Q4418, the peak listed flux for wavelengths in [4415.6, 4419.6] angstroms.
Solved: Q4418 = 15.4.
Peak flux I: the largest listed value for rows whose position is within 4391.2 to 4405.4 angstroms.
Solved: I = 15.5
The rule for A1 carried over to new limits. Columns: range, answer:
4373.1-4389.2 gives 13.5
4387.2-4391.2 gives 12.2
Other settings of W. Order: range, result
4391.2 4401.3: 14.5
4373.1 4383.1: 11.7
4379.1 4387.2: 8.68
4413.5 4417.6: 12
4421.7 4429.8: 12.4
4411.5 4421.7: 14.4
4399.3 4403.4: 12.8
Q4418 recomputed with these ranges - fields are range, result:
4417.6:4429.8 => 16.7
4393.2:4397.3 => 14.5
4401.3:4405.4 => 12.6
